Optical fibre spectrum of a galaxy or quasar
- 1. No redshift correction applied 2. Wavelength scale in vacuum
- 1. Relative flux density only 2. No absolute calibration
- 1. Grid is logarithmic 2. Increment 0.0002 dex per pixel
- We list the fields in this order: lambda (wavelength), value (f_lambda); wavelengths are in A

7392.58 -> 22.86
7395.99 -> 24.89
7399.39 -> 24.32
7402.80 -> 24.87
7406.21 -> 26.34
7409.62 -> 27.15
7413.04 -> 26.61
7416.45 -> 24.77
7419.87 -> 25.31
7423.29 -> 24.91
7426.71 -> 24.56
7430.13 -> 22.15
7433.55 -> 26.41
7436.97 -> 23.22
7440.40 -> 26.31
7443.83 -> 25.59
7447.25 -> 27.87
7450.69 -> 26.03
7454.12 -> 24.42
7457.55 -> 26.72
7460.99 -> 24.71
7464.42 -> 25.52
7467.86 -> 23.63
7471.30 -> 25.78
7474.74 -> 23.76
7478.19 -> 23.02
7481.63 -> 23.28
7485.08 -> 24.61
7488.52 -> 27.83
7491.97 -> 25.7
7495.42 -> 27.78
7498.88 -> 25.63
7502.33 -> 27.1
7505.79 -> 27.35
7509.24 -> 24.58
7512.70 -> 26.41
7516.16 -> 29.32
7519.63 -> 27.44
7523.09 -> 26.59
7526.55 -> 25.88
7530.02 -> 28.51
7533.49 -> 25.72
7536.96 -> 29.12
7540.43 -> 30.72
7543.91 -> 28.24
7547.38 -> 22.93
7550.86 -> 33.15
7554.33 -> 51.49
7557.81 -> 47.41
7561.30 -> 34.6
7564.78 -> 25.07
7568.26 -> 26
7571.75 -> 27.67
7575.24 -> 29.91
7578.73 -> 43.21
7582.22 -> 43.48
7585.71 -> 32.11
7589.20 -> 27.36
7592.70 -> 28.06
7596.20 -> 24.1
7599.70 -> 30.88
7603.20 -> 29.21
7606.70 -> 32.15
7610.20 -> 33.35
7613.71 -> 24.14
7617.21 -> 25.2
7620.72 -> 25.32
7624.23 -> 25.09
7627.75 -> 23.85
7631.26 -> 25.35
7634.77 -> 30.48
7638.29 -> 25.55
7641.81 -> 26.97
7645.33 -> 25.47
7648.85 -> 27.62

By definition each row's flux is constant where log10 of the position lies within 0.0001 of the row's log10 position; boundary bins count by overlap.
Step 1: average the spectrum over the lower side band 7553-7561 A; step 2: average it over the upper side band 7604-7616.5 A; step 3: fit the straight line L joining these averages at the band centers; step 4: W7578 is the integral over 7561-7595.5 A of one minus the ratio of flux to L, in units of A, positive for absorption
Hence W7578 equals 7.1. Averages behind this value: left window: 46.6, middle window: 31.4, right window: 29.5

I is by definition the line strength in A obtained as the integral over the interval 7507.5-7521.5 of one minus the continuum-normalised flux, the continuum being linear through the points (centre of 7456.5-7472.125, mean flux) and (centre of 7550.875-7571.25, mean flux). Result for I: 1.8 A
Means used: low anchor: 25.2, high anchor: 36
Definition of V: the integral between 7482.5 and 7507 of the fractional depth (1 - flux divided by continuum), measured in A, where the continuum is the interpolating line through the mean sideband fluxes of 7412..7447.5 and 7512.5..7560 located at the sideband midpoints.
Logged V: 2.0 A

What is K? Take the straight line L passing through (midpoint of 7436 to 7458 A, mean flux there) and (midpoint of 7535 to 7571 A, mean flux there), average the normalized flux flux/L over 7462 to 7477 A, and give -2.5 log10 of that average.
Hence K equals 0.11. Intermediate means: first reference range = 25.8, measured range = 24.6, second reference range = 32.7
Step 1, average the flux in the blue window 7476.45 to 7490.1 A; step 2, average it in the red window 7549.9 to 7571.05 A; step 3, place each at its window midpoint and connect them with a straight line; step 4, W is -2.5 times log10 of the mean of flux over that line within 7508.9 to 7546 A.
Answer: 0.131 mag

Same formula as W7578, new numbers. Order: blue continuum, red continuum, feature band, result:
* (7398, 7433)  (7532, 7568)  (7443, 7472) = 2.0 A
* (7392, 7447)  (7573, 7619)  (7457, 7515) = 3.9 A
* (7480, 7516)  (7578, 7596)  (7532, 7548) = 1.0 A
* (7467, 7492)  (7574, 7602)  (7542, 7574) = -2.8 A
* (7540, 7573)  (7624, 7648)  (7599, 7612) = -1.2 A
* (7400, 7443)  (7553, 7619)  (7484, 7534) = 3.8 A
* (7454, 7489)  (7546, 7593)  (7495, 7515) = 1.0 A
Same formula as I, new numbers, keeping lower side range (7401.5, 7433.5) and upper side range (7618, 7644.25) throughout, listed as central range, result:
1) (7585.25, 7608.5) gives -2.7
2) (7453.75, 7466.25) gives 0.0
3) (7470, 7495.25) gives 0.5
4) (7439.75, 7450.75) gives -0.5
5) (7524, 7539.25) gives -1.0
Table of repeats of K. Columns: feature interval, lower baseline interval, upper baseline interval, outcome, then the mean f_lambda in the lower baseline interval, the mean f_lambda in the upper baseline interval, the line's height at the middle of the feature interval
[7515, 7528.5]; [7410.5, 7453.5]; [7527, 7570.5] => 0.112 mag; 25.3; 31.7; 30.2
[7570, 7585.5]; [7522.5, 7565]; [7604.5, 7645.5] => -0.196 mag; 31.9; 27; 29.8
